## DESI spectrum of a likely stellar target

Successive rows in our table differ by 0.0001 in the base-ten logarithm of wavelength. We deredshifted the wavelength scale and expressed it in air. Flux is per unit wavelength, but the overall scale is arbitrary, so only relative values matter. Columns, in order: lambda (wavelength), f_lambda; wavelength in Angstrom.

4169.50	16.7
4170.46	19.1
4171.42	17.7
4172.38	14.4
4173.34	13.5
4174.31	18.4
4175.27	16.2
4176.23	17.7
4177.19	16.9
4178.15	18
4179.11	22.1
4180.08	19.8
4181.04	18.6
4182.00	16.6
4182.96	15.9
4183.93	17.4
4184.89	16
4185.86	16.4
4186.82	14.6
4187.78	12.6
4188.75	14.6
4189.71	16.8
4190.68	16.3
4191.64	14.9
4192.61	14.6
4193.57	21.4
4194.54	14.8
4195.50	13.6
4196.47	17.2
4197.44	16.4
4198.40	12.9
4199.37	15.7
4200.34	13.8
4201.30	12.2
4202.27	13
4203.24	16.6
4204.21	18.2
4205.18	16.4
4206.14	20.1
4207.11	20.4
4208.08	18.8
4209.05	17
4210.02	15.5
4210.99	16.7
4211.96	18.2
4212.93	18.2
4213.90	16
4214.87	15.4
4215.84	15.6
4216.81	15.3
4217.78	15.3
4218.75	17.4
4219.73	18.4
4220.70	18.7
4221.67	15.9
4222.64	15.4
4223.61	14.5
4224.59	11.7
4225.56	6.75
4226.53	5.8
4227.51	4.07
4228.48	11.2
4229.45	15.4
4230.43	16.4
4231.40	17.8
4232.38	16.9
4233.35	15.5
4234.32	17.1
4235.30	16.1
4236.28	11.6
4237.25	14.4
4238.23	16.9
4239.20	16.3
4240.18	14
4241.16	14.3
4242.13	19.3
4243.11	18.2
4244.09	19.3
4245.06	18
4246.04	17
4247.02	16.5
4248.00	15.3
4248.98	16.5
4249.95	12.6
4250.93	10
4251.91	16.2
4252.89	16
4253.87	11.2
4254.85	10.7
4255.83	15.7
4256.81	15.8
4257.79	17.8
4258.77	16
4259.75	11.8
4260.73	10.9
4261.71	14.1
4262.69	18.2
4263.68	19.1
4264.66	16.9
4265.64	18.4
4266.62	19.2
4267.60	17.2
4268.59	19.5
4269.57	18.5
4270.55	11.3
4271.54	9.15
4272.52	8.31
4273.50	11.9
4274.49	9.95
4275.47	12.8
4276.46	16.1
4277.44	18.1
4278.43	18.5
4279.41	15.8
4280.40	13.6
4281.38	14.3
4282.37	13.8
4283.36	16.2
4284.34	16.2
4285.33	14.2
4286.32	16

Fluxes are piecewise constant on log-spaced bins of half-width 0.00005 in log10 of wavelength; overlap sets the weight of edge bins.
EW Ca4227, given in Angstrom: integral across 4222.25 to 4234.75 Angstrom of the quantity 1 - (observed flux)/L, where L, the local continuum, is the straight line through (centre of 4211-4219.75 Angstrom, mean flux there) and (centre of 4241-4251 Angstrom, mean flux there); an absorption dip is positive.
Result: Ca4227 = 2.7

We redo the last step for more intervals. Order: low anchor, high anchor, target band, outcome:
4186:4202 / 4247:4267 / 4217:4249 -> 0.2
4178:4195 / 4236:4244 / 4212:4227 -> 1.3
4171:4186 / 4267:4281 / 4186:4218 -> 0.9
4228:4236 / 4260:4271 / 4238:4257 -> 0.7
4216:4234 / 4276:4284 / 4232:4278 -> -0.8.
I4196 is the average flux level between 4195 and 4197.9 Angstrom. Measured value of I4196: 15.7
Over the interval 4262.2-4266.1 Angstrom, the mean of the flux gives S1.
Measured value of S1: 18.1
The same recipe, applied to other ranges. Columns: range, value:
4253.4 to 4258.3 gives 14.3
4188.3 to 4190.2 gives 15.7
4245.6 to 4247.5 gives 16.7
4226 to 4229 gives 7.13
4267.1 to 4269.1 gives 18.3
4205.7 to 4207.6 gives 20.2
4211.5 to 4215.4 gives 16.9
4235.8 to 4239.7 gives 14.8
